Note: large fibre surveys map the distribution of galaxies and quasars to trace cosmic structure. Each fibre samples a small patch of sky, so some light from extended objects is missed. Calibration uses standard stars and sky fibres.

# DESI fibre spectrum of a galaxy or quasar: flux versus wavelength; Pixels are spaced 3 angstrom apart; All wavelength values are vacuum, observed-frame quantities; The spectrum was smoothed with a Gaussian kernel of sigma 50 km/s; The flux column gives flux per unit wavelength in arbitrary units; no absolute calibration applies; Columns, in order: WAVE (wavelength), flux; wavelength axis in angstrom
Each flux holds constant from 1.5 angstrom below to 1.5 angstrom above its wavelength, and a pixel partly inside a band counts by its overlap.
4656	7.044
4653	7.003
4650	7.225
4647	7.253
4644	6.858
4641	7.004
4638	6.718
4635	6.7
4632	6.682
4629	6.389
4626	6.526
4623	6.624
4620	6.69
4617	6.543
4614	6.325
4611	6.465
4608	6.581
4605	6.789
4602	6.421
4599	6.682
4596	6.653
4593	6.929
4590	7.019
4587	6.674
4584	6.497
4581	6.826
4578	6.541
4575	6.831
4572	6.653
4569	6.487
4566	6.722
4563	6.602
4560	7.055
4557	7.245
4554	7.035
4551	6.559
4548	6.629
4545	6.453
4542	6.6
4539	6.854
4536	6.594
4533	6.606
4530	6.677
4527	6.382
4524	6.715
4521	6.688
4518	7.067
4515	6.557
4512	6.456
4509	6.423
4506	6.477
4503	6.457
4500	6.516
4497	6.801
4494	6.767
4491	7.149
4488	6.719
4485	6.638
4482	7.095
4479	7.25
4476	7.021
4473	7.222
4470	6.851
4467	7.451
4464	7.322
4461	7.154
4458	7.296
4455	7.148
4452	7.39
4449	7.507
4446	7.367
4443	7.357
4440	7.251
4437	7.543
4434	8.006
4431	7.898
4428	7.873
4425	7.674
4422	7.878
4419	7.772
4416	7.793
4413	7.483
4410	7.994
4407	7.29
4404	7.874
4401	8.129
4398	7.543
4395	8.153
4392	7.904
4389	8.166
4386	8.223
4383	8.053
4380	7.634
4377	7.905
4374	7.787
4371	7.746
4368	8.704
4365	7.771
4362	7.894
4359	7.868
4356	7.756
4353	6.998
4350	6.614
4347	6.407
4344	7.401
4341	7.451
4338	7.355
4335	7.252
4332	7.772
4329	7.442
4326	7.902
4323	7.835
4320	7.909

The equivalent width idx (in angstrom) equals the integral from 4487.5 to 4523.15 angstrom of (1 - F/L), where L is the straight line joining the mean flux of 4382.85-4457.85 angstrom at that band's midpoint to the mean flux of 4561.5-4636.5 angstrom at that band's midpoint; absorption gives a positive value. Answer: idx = 2.6 angstrom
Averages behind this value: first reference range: 7.72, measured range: 6.67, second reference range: 6.63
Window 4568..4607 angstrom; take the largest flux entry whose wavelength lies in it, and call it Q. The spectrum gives 7.019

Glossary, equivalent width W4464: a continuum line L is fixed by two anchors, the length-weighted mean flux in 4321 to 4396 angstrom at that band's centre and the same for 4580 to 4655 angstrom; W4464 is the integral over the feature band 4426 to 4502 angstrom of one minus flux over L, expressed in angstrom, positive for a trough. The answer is 0.7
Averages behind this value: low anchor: 7.68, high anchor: 6.72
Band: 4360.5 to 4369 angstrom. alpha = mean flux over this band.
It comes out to 8.09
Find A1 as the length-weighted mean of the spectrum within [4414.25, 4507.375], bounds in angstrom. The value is 7.25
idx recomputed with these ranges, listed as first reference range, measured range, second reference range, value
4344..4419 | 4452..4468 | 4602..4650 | 0.25 angstrom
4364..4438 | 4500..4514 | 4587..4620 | 1.49 angstrom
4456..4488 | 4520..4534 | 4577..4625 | 0.61 angstrom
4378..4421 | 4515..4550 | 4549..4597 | 1.84 angstrom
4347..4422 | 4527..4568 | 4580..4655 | 1.82 angstrom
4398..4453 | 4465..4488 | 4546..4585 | 0.87 angstrom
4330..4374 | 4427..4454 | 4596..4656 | -1.16 angstrom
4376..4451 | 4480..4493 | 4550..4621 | 0.72 angstrom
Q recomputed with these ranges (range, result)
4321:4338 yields 7.902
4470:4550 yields 7.25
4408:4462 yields 8.006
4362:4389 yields 8.704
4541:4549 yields 6.629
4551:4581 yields 7.245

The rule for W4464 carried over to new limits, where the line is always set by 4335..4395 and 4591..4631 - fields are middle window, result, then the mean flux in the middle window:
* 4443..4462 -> -0.09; 7.32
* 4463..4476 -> 0.05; 7.19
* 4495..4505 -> 0.68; 6.59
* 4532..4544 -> 0.44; 6.66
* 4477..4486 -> 0.18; 7.02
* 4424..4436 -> -0.77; 7.86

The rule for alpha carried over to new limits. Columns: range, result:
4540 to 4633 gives 6.67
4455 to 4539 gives 6.83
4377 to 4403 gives 7.97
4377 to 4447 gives 7.78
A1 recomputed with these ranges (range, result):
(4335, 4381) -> 7.54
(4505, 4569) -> 6.68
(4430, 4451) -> 7.55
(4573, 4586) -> 6.67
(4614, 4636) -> 6.57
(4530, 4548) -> 6.63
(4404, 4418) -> 7.67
